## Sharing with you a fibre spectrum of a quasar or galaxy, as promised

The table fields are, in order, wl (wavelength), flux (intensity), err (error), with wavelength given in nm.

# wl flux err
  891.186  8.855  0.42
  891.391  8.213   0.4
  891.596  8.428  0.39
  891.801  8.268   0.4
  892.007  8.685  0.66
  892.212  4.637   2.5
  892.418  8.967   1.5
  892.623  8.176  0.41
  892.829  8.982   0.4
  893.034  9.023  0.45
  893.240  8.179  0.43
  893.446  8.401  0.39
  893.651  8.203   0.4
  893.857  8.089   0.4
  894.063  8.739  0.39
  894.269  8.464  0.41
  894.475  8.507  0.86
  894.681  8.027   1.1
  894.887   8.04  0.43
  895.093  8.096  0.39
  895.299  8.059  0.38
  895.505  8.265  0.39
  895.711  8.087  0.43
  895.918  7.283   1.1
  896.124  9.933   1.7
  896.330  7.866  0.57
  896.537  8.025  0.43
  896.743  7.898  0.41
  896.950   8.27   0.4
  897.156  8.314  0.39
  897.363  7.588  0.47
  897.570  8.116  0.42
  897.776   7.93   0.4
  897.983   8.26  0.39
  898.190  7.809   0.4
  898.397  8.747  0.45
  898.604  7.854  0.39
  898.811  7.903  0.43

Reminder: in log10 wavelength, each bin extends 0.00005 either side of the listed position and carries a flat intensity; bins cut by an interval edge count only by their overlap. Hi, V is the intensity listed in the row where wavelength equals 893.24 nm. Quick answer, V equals 8.179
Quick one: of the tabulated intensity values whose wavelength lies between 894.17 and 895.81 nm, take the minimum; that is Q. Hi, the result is 8.027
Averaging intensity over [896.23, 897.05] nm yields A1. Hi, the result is 8.01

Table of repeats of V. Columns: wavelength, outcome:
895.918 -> 7.283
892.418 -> 8.967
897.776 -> 7.93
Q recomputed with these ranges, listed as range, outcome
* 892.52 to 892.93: 8.176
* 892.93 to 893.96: 8.089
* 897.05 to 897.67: 7.588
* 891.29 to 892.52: 4.637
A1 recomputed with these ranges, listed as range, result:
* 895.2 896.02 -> 7.92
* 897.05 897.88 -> 7.99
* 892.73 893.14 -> 9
